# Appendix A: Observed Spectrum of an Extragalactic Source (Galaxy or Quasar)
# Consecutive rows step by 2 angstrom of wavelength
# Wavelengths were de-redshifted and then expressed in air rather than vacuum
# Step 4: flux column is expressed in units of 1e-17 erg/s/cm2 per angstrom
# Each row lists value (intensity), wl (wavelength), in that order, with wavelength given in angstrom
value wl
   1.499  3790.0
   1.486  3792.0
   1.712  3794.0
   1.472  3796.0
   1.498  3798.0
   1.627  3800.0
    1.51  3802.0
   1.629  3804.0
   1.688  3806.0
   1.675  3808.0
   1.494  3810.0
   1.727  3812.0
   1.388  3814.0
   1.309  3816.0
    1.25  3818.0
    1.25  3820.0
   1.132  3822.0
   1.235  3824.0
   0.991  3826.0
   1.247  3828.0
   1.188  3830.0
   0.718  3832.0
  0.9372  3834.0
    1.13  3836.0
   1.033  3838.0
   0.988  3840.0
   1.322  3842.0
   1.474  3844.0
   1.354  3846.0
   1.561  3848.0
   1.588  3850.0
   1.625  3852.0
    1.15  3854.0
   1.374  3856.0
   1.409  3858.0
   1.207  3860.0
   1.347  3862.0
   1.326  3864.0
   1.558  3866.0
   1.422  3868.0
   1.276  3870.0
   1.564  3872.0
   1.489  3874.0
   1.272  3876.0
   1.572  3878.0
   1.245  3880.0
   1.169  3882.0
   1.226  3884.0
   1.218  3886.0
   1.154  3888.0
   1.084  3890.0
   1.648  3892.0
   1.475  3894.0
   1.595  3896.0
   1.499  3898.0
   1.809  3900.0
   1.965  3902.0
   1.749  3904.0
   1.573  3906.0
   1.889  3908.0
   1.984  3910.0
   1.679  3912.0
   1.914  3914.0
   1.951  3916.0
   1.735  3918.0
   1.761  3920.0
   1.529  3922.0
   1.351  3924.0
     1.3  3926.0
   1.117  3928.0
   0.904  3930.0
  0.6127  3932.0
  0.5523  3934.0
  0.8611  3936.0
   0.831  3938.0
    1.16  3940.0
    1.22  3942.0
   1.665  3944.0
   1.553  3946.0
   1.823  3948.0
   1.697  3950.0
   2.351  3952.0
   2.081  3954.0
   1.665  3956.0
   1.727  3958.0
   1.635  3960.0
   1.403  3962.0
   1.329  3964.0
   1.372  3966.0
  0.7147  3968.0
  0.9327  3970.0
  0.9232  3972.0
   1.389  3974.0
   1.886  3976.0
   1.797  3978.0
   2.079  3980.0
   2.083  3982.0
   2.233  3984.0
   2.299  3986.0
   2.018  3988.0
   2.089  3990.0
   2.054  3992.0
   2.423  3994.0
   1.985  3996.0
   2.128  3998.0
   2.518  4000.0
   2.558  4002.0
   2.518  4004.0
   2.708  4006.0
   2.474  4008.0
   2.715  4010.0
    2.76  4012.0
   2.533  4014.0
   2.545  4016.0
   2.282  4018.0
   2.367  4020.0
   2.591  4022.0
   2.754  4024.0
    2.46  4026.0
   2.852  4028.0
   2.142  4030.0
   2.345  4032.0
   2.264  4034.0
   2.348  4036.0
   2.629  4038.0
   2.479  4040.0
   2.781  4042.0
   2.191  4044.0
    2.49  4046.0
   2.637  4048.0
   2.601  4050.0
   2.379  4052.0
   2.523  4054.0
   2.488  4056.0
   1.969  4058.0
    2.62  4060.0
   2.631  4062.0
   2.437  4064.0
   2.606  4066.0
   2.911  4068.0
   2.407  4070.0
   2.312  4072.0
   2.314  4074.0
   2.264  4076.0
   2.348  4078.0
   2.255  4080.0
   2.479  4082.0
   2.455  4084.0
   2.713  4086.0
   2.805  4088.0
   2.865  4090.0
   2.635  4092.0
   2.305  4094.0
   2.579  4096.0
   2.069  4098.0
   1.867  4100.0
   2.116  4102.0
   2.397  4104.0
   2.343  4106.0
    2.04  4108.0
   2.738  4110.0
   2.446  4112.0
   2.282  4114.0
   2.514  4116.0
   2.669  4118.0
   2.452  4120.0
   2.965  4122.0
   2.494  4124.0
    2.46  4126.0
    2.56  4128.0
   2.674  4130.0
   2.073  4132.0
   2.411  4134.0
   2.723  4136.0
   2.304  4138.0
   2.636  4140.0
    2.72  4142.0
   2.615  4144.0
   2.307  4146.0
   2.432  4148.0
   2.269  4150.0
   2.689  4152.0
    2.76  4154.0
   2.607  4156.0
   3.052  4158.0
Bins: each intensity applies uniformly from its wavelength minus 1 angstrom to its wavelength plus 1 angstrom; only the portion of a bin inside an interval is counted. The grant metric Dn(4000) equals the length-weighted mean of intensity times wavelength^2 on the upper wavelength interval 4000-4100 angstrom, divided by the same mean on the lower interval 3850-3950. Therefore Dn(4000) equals 1.9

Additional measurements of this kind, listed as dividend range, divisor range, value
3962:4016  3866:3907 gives 1.47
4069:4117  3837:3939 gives 1.90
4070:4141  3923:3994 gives 1.73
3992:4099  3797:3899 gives 2.03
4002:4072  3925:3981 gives 1.90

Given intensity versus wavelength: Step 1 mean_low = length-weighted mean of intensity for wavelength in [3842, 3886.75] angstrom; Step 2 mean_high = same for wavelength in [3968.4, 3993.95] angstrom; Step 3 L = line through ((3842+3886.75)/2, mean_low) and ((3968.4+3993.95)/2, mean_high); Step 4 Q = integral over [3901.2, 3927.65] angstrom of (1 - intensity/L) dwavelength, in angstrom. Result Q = -2.4 angstrom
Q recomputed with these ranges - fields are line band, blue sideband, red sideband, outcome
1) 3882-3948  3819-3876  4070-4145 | 6.29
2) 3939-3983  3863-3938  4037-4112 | 5.23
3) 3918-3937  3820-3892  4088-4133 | 5.40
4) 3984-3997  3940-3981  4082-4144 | -3.13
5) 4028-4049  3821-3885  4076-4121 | -3.00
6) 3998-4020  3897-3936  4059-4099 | -4.92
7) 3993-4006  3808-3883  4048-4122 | -2.15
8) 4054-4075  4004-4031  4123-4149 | 0.47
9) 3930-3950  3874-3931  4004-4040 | 7.44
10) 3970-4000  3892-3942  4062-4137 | -1.76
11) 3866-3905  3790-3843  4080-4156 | 3.73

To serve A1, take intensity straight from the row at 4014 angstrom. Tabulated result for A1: 2.533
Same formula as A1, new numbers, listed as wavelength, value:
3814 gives 1.388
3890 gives 1.084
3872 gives 1.564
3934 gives 0.5523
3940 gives 1.16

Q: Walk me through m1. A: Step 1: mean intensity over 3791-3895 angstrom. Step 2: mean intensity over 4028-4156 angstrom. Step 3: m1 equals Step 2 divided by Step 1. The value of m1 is 1.82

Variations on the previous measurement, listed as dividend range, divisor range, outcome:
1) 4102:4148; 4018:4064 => 1.00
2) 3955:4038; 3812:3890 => 1.64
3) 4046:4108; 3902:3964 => 1.61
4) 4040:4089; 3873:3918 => 1.60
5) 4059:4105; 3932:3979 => 1.75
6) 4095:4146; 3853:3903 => 1.74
